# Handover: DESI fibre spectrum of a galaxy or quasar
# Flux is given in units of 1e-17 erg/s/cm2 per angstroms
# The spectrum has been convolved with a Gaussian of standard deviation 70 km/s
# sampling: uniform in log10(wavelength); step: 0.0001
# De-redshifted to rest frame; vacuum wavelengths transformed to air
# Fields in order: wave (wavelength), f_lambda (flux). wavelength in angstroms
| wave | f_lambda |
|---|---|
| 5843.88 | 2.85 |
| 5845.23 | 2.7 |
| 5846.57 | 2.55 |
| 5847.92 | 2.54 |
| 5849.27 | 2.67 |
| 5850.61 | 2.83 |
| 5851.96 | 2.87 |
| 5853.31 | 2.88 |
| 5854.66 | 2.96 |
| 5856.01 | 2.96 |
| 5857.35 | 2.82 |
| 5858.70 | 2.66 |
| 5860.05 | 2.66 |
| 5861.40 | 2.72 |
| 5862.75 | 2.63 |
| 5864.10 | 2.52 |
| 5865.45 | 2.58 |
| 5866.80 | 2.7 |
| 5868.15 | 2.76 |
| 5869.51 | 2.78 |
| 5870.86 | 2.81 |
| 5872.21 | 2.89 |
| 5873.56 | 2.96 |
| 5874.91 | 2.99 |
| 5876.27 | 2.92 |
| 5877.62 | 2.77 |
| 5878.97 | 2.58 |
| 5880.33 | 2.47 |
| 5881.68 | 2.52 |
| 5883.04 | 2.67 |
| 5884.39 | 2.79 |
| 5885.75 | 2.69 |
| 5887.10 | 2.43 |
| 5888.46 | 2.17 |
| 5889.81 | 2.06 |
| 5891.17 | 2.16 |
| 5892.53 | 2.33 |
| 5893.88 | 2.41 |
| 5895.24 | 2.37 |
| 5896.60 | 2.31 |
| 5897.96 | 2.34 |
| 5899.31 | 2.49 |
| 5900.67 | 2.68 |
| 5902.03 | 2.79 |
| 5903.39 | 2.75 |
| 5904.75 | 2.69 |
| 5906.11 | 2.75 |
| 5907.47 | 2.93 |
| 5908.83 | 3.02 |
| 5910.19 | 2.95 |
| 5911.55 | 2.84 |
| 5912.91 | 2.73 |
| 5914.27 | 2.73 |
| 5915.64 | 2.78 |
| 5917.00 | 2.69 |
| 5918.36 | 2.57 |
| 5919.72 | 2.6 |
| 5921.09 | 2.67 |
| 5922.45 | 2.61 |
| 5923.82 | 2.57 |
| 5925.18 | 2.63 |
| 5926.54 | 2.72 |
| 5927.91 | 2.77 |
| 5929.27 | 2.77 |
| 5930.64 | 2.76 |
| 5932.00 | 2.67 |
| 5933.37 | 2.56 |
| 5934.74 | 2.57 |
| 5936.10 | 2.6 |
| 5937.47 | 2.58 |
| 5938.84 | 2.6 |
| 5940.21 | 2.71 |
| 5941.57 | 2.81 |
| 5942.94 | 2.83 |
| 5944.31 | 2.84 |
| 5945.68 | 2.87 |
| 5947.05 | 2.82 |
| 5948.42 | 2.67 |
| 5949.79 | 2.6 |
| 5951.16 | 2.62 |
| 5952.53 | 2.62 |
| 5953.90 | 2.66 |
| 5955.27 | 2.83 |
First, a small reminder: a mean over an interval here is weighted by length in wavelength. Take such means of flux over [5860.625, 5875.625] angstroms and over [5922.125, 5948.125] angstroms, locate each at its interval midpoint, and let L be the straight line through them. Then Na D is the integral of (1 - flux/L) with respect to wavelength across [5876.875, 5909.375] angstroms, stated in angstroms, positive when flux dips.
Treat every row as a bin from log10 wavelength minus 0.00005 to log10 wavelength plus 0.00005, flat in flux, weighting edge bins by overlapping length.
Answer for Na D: 2.23 angstroms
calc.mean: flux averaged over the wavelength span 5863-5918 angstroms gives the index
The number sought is 2.64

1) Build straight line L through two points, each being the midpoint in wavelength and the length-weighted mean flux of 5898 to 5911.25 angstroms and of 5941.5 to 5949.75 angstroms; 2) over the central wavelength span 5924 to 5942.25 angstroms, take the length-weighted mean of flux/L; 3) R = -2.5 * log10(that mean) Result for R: 0.04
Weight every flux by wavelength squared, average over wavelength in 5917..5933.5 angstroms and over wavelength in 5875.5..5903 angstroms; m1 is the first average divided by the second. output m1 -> 1.1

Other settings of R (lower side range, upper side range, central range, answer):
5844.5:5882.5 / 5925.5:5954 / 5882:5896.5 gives 0.135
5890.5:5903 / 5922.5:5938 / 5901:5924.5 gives -0.084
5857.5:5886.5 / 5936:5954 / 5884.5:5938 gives 0.041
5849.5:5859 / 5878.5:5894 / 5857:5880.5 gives -0.030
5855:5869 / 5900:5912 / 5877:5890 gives 0.095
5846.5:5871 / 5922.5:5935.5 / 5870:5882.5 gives -0.020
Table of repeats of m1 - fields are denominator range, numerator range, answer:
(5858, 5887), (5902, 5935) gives 1.02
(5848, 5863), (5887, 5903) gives 0.87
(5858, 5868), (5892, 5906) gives 0.97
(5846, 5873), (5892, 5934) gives 0.99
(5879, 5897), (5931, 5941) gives 1.10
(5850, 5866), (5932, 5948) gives 1.01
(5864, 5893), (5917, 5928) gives 1.02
